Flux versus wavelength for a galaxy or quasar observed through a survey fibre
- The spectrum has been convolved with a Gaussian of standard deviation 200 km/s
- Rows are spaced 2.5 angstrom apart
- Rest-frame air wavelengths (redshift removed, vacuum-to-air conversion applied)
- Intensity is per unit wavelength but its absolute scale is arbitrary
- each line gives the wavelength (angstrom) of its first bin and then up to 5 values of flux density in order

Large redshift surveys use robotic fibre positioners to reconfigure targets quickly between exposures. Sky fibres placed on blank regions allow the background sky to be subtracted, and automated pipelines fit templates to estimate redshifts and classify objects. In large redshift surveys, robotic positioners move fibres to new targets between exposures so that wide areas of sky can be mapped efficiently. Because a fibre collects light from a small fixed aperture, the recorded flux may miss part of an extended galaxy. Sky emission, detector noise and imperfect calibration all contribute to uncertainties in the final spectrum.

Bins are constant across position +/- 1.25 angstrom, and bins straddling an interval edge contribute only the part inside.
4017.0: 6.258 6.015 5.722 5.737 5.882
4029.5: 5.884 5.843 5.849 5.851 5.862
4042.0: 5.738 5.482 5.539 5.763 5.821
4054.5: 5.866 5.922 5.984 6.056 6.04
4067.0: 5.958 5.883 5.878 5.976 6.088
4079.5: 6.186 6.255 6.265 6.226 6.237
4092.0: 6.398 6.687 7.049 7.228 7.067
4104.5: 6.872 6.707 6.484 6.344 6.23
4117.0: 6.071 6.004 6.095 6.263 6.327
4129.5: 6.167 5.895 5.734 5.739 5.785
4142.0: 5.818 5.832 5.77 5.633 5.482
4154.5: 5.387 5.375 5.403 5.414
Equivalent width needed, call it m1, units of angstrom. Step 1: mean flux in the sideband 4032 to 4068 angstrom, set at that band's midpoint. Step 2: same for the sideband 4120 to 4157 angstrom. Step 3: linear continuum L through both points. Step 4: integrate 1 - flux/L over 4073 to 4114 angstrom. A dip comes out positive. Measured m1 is -4.6 angstrom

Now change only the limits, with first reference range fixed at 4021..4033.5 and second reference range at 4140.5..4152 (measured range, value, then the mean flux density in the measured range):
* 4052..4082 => -1.0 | 5.99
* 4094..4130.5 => -4.7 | 6.5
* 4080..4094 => -1.3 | 6.29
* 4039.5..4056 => 0.2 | 5.72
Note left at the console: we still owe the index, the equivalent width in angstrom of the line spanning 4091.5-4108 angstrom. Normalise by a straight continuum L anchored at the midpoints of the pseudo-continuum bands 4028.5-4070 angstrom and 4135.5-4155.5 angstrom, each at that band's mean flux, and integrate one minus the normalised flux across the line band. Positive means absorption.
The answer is -3.2 angstrom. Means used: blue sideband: 5.84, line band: 6.88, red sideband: 5.69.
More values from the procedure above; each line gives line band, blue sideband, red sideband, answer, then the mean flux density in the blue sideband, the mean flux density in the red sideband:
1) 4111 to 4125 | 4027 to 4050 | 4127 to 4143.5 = -0.69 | 5.76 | 5.89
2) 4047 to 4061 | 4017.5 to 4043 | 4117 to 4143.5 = 0.09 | 5.85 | 5.99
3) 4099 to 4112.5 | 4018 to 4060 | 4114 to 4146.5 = -1.92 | 5.81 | 5.99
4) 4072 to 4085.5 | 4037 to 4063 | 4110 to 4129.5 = -0.36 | 5.8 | 6.2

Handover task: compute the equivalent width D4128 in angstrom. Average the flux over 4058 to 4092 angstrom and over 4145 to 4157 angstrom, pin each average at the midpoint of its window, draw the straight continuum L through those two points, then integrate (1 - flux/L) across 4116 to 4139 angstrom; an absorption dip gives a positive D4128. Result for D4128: -1.2 angstrom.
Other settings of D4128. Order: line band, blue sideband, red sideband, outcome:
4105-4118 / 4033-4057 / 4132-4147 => -1.4 angstrom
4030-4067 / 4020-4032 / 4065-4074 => 0.3 angstrom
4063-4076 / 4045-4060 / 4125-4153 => -0.3 angstrom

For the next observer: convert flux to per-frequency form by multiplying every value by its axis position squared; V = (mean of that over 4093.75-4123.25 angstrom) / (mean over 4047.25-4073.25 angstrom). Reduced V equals 1.14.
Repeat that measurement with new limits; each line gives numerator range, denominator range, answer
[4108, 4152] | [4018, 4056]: 1.08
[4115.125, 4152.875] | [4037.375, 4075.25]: 1.05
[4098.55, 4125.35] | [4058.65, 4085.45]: 1.09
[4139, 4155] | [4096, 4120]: 0.87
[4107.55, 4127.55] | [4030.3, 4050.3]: 1.13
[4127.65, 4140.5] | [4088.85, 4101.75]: 0.89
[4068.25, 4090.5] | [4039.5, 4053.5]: 1.09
